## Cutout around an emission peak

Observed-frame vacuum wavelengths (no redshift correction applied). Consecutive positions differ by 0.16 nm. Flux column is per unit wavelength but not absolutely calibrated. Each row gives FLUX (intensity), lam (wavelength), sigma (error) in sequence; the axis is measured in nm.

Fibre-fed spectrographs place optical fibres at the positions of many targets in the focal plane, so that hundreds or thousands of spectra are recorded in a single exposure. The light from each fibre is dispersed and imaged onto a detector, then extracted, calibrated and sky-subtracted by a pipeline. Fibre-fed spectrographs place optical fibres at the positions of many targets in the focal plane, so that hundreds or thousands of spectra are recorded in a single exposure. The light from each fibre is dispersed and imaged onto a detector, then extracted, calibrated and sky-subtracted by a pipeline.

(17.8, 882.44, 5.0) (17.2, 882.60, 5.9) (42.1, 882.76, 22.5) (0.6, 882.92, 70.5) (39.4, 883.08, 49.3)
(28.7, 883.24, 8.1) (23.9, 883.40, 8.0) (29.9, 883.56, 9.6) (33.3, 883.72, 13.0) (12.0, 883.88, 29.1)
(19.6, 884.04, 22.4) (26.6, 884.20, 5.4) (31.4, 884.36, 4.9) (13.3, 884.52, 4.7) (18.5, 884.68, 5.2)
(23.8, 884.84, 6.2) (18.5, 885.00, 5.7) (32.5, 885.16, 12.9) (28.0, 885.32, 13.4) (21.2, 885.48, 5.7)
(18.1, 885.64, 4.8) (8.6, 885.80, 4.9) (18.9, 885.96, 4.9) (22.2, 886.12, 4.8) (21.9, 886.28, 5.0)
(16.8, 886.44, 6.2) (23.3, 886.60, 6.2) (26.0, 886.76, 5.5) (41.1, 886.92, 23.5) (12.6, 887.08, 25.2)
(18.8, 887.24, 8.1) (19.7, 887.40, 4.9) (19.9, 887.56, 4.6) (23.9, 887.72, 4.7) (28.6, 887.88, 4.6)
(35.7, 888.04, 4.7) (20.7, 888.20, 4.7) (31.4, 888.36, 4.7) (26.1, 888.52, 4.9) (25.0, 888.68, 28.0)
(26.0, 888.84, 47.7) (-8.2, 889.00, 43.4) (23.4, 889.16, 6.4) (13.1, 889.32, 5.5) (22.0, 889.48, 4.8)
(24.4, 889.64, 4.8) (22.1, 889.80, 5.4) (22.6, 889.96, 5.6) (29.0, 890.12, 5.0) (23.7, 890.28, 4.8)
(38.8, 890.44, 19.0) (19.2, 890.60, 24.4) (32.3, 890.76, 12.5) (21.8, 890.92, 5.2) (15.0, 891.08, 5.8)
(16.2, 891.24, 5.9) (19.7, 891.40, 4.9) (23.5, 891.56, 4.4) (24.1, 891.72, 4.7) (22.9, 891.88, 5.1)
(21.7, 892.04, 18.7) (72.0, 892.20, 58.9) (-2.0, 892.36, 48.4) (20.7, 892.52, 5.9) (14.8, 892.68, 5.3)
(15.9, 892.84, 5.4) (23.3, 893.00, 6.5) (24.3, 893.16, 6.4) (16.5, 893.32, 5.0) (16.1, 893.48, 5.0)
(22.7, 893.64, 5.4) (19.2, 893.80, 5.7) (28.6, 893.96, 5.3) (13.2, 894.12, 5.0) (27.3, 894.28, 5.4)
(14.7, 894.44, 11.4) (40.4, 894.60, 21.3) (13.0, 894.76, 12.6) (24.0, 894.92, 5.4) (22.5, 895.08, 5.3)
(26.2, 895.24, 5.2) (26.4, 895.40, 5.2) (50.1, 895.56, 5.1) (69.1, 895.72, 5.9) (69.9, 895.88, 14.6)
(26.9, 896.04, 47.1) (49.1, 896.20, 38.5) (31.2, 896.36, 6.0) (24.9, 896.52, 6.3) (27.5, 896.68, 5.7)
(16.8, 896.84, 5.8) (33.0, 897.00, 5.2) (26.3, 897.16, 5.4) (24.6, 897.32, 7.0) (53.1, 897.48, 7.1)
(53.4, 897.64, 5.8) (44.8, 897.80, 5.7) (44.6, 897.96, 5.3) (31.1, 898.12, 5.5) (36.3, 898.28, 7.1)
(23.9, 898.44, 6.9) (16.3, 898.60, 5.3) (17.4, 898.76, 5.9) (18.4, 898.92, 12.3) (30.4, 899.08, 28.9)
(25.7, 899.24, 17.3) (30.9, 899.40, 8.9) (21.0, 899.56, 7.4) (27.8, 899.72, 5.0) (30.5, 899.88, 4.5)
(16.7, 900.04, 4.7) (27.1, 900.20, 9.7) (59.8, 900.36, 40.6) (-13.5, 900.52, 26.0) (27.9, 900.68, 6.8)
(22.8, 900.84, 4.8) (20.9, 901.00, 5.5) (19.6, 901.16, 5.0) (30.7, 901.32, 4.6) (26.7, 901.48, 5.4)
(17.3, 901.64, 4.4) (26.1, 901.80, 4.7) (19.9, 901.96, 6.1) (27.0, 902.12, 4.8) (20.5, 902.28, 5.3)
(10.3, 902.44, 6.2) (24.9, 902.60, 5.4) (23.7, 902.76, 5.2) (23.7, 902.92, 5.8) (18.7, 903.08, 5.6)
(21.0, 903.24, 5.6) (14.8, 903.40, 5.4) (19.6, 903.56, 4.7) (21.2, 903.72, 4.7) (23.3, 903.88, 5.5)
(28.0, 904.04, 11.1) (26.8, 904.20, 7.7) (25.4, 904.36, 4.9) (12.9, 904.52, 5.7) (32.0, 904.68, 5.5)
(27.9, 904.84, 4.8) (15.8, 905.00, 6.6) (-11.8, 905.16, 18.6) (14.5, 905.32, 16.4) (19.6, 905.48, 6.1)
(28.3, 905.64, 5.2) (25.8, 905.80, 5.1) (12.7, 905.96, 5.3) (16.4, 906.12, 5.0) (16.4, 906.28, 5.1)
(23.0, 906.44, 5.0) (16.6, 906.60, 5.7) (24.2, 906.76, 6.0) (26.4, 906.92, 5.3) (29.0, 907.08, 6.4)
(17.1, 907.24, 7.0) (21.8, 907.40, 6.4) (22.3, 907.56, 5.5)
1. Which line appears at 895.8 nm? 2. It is [S II]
